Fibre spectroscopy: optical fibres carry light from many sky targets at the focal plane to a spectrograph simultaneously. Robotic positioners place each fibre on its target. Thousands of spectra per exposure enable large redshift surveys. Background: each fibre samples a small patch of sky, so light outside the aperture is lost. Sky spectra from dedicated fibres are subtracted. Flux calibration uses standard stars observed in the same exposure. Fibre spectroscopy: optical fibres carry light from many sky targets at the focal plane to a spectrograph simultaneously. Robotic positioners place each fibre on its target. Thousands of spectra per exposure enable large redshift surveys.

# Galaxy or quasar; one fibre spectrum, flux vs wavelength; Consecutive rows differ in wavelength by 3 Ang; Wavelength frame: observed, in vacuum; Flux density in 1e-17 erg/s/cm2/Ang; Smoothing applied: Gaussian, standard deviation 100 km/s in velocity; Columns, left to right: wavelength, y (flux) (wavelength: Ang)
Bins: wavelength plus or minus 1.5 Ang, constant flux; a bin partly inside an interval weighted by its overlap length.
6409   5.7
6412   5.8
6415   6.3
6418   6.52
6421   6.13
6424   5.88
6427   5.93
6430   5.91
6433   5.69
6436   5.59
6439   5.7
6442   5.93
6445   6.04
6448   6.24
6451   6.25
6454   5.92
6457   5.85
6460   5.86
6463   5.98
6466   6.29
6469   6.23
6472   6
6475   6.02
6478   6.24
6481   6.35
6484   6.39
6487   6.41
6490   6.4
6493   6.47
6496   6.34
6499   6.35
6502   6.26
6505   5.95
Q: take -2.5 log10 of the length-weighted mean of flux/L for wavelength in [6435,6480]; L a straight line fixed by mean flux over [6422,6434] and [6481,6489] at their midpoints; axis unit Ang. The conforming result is 0.022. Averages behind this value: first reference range 5.87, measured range 6.02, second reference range 6.39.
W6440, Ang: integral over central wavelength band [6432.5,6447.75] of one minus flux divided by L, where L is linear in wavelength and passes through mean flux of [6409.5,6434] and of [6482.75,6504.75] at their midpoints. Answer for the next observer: 0.7 Ang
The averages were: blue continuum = 6.01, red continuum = 6.35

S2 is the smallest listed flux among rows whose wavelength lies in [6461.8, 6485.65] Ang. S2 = 5.98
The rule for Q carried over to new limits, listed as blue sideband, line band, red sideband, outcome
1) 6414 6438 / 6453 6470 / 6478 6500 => 0.03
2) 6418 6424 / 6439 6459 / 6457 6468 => 0.01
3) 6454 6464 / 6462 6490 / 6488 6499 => -0.01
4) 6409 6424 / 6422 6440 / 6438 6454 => 0.05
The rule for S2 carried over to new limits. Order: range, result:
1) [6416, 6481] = 5.59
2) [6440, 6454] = 5.92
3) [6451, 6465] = 5.85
